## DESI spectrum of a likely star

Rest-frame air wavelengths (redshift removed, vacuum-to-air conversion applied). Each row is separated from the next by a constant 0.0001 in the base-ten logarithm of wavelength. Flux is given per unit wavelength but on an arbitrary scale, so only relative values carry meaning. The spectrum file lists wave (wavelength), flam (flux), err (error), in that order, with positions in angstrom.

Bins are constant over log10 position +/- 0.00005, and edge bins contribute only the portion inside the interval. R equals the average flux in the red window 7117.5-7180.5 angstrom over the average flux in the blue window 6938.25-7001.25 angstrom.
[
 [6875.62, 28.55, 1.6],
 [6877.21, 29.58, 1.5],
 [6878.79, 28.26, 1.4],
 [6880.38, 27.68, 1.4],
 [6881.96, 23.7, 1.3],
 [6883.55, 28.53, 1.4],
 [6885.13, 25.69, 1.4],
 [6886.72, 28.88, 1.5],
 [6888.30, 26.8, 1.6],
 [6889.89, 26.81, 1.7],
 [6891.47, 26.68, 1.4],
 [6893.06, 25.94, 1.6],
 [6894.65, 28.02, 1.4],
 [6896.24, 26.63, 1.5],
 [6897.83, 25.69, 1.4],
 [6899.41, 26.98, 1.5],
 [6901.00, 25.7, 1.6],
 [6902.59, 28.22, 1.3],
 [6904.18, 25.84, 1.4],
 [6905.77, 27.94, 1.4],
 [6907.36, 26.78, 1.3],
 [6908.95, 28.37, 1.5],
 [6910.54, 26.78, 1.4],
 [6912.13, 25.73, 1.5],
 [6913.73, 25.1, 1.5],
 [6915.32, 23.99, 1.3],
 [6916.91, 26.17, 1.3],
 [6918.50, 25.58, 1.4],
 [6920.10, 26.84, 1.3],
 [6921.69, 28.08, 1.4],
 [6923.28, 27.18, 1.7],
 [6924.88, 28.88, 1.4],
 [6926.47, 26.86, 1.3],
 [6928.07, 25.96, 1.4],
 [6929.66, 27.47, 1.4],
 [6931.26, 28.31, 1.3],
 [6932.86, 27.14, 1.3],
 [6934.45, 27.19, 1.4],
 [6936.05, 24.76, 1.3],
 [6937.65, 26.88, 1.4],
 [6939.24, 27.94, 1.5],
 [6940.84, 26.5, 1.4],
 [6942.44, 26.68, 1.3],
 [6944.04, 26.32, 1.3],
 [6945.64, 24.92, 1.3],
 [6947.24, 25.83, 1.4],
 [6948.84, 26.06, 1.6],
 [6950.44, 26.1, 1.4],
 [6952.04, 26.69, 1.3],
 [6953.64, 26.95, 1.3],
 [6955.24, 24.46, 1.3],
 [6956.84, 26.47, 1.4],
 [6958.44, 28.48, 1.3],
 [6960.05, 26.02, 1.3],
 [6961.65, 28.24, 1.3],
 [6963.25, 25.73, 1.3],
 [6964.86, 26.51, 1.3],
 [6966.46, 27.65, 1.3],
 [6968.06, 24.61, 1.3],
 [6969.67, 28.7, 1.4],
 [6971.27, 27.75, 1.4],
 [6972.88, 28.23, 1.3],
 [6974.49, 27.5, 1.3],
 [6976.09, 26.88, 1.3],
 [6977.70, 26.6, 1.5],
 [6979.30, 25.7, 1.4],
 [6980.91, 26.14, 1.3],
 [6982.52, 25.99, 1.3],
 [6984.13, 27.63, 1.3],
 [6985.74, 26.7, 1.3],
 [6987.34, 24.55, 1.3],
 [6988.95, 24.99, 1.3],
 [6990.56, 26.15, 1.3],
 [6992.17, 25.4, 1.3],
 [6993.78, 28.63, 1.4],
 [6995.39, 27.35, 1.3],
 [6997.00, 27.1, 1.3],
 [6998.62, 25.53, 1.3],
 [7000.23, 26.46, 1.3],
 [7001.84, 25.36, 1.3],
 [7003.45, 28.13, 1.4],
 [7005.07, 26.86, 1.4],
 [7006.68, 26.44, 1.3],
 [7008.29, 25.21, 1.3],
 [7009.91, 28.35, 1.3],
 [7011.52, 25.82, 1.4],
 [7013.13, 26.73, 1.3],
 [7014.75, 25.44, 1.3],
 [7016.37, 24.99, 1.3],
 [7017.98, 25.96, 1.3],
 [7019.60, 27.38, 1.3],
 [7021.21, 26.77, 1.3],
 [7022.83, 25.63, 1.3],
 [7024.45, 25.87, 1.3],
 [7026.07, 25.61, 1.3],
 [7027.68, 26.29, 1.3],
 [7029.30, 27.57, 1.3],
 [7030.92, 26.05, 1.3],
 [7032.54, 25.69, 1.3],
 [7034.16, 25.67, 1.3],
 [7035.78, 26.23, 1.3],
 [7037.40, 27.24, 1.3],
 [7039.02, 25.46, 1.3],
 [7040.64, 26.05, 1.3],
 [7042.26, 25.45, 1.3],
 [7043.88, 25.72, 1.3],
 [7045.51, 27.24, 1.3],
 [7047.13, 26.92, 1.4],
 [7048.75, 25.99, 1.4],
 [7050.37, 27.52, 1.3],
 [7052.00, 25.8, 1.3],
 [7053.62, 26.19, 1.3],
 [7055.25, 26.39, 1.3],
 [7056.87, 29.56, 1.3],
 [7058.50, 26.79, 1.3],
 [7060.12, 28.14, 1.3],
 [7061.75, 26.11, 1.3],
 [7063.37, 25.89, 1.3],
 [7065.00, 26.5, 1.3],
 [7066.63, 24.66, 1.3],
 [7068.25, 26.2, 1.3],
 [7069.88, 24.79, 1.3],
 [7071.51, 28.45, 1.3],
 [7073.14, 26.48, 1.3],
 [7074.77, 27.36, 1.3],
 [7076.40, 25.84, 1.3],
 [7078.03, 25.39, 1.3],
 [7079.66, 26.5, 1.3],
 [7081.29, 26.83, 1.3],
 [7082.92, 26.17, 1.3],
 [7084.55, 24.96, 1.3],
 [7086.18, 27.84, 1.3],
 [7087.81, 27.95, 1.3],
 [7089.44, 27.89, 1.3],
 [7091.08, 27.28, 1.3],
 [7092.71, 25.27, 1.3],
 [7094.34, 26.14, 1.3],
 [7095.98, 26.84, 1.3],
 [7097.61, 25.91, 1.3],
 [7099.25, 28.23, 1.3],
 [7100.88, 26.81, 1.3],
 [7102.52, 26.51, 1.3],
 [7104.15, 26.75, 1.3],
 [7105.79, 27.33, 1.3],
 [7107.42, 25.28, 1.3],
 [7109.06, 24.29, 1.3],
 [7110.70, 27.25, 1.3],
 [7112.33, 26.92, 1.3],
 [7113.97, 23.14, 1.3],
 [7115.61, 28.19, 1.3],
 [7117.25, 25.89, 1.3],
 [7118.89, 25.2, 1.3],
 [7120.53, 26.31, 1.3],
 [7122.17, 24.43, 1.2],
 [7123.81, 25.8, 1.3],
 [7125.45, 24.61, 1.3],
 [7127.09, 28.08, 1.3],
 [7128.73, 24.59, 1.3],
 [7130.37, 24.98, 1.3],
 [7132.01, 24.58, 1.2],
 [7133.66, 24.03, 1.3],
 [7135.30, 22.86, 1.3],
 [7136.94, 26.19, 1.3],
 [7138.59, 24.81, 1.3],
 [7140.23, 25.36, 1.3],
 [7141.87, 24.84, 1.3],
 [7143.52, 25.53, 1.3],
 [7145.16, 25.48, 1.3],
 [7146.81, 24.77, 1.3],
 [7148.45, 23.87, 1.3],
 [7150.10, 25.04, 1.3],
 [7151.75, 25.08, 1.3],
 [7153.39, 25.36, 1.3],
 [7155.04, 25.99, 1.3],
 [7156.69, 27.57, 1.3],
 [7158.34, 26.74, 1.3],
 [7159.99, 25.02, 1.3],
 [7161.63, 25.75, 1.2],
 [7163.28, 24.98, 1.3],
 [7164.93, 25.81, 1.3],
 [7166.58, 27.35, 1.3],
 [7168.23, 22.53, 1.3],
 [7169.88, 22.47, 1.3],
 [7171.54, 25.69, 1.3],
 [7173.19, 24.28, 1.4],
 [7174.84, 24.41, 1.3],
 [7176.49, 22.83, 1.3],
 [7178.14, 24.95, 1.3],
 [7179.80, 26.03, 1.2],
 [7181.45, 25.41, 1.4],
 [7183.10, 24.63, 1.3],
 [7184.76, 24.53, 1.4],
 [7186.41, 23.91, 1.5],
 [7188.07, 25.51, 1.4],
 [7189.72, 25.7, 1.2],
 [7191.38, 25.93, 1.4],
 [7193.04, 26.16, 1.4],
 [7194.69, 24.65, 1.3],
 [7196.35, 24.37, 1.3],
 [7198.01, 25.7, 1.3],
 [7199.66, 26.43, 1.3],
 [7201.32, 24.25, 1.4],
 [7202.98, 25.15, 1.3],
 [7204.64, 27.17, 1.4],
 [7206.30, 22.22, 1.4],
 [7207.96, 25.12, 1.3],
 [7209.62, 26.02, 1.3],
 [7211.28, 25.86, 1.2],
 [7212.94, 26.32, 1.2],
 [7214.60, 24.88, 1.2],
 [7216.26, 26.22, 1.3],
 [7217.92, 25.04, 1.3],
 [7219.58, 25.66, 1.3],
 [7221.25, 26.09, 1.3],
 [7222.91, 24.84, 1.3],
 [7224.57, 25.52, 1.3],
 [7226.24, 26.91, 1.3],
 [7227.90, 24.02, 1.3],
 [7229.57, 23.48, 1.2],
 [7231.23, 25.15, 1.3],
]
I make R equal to 0.9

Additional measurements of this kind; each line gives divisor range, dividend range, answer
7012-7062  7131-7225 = 0.95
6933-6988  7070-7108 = 1.00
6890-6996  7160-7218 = 0.94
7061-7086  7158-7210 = 0.96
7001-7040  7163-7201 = 0.95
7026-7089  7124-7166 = 0.96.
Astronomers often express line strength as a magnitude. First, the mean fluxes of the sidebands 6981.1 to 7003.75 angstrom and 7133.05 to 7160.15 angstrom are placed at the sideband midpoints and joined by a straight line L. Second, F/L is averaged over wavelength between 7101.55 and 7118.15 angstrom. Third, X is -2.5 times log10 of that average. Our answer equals -0.028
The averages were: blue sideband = 26.4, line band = 26.2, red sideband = 25.2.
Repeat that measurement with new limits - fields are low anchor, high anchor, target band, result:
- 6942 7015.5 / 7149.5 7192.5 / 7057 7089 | -0.029 mag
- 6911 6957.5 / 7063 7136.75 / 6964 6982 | -0.022 mag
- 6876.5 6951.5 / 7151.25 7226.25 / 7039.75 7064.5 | -0.026 mag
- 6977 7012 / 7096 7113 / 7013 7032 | 0.012 mag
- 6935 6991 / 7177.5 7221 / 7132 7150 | 0.036 mag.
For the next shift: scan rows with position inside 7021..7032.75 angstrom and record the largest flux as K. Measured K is 27.57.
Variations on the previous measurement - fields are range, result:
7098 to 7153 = 28.23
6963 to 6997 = 28.7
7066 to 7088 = 28.45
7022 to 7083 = 29.56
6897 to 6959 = 28.88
